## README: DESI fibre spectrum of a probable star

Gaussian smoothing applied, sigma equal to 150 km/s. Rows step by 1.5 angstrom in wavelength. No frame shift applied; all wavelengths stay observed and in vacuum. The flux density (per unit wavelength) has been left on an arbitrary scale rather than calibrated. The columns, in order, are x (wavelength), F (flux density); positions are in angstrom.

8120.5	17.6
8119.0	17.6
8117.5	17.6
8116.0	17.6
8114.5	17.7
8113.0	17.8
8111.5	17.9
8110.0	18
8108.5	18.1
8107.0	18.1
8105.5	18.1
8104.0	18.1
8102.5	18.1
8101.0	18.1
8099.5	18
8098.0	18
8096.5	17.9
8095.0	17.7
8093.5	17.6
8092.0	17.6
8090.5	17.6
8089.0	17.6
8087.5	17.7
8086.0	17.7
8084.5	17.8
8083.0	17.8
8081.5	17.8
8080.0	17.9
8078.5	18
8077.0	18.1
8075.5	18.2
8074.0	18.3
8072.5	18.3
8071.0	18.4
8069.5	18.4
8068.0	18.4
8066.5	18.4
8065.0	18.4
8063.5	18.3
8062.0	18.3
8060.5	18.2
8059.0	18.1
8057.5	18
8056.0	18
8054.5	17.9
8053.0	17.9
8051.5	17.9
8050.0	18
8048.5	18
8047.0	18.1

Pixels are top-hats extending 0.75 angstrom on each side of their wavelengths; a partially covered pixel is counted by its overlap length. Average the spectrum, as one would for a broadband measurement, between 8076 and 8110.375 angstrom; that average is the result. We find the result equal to 17.9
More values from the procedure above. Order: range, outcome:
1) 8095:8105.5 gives 18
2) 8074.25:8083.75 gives 18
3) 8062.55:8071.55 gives 18.4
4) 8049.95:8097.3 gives 18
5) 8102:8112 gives 18.1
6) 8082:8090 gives 17.7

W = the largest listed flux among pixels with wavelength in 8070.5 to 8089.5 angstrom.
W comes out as 18.4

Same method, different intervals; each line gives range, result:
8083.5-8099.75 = 18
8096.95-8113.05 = 18.1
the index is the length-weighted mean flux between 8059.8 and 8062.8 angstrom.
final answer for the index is 18.3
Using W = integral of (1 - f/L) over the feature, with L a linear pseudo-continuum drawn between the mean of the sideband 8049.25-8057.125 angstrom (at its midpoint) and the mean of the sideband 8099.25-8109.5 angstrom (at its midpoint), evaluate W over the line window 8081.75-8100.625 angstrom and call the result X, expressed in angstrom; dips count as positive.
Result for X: 0.31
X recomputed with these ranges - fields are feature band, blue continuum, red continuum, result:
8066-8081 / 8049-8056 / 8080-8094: -0.4 angstrom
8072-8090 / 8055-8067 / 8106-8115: 0.2 angstrom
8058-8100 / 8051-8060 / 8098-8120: -0.2 angstrom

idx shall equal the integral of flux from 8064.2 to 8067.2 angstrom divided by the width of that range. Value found 18.4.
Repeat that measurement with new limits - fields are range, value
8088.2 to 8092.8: 17.6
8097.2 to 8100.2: 18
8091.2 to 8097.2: 17.7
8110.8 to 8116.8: 17.7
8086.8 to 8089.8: 17.6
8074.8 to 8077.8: 18.1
